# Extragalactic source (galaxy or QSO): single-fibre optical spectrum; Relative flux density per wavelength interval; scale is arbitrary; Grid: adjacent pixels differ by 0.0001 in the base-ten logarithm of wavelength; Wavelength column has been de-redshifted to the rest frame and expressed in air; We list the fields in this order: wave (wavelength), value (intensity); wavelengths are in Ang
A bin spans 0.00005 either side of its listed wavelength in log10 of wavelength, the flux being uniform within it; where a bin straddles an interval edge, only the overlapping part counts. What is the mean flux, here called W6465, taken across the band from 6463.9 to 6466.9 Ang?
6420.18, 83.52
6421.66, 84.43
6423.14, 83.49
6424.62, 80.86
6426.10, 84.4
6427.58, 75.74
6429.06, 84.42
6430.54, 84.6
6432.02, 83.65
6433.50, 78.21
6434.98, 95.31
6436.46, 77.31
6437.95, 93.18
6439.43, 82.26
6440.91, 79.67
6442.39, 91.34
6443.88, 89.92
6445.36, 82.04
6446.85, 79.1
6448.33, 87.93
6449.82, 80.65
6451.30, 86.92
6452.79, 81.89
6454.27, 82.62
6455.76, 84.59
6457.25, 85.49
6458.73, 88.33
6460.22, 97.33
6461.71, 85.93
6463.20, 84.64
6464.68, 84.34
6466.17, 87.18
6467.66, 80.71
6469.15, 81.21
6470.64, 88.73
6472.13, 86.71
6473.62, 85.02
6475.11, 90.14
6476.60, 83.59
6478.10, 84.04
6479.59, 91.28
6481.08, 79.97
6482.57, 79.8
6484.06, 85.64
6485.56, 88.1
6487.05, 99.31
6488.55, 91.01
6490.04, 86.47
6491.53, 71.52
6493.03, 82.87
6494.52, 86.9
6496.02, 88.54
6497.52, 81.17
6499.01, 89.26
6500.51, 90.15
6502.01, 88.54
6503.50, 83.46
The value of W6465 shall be 85.9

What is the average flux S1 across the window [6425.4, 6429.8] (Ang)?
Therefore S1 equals 81.5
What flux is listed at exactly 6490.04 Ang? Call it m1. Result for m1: 86.47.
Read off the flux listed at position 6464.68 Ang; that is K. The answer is 84.34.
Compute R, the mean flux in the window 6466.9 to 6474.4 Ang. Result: 84.5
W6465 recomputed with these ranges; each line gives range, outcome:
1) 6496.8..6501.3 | 86.9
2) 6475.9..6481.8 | 84.7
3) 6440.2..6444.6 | 87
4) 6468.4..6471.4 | 85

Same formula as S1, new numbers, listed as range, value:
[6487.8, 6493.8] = 83.1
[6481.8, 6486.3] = 84.5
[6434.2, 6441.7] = 85.6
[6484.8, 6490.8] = 91.1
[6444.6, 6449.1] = 83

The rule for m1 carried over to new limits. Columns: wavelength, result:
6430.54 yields 84.6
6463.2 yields 84.64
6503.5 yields 83.46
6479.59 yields 91.28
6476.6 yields 83.59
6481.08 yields 79.97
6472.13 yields 86.71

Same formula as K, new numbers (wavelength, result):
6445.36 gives 82.04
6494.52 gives 86.9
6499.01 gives 89.26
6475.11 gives 90.14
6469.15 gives 81.21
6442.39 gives 91.34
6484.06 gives 85.64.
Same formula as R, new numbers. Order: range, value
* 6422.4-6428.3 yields 81.1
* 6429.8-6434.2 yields 82.2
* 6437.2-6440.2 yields 87.6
